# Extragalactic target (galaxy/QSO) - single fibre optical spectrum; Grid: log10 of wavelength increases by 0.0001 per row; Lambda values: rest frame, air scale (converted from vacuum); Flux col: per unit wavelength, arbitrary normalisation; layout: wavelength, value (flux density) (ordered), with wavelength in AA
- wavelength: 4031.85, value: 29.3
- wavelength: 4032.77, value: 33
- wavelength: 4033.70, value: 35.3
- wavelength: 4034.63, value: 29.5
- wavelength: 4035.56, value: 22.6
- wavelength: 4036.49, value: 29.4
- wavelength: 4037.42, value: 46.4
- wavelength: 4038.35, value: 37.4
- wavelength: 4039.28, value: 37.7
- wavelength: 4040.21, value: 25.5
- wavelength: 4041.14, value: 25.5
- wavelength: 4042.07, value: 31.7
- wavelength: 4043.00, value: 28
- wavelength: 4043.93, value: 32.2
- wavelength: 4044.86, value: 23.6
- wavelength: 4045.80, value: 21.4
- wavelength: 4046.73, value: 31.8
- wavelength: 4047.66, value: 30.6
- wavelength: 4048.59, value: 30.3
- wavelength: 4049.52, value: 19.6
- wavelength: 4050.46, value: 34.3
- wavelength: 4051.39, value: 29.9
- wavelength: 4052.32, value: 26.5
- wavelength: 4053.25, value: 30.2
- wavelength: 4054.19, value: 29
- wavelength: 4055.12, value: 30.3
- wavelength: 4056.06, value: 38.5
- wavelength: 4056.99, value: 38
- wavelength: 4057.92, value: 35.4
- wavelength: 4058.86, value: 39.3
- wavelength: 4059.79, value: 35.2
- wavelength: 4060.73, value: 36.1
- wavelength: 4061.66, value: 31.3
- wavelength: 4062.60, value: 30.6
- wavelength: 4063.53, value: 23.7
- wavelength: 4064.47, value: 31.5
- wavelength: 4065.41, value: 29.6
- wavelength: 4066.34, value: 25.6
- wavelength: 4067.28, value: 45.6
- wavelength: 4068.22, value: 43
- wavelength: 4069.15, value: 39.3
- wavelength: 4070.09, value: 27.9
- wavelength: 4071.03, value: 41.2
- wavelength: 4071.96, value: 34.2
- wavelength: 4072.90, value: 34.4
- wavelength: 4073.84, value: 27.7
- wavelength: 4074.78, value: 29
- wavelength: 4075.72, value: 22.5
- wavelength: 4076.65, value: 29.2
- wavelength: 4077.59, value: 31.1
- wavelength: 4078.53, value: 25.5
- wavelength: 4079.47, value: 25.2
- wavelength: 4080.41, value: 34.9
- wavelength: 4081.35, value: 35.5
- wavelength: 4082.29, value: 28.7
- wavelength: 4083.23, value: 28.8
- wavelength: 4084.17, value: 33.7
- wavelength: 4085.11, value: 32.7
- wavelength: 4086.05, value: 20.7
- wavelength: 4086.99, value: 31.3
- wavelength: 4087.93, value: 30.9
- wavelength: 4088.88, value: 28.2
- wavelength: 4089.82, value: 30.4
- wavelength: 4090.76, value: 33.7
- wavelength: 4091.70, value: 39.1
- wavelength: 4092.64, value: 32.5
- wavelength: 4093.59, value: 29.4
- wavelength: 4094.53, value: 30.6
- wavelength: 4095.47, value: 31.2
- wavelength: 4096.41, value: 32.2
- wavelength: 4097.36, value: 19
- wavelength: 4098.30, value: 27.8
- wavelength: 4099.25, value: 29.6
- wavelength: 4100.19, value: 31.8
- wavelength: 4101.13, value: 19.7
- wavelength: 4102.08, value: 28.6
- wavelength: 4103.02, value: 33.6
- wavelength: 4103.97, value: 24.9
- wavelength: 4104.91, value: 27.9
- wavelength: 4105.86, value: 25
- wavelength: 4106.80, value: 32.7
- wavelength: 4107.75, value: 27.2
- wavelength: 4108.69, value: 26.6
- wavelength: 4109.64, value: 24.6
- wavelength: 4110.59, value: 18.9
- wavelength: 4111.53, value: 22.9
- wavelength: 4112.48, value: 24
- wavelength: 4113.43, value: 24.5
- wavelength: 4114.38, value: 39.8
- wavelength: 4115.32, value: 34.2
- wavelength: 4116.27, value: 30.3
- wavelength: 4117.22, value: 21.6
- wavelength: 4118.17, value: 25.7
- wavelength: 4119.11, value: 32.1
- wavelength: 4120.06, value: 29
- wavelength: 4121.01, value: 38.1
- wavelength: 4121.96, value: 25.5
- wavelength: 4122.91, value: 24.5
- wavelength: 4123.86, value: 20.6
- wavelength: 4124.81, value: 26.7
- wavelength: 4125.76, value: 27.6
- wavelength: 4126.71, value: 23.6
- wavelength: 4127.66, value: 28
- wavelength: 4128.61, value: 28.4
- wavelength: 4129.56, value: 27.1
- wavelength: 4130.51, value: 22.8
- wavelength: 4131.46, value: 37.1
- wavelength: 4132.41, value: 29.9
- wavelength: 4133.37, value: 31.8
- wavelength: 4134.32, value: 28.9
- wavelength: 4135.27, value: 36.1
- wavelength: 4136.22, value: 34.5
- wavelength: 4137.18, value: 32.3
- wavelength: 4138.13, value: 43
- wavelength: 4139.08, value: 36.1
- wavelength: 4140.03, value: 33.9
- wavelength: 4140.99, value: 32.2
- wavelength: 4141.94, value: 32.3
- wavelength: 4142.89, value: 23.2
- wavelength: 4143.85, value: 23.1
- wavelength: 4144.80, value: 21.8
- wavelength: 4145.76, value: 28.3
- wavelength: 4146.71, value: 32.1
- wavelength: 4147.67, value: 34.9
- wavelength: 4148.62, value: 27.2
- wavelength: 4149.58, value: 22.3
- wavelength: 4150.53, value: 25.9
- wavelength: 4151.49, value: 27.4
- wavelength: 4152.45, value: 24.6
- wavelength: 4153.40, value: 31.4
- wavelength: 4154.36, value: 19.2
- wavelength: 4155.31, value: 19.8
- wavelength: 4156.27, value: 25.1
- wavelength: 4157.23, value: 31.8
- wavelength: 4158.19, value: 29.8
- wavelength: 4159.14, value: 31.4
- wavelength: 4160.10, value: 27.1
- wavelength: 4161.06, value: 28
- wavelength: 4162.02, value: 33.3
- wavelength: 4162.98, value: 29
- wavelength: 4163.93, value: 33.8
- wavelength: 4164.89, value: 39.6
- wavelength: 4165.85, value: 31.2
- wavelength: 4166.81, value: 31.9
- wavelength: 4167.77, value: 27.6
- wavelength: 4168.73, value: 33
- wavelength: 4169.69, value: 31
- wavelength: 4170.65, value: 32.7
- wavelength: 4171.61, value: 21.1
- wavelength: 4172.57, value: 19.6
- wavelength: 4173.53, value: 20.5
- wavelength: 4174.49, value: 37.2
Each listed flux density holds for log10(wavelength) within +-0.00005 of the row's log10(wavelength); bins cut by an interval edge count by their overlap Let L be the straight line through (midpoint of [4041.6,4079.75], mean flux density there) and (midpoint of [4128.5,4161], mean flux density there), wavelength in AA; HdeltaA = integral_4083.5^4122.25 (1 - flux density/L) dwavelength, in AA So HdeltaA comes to 1.8 AA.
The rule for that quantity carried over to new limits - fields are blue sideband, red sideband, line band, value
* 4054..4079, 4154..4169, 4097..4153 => 4.3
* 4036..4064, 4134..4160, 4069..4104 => 0.4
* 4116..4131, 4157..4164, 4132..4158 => -0.4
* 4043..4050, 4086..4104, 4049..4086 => -4.8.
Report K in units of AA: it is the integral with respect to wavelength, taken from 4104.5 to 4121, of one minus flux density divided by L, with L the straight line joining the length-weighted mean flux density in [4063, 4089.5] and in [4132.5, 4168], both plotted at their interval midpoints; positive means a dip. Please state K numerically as 1.5 AA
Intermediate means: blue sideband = 31.1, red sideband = 29.8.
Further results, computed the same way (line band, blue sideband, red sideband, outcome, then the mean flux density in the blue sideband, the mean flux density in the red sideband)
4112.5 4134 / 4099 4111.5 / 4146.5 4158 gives -1.4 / 26.8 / 26.7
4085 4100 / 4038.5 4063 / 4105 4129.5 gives -0.7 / 31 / 27.3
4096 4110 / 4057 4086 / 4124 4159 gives 1.5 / 32.2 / 28.8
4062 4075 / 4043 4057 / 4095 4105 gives -1.9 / 29.4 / 27.8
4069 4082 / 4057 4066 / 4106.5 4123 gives 0.2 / 32.7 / 27.9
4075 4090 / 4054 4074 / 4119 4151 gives 1.6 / 34.1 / 29.4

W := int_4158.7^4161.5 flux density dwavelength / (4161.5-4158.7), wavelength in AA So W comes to 28.8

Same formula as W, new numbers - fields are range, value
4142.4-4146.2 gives 24.1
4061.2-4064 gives 28.5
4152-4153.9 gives 28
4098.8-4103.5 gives 28.7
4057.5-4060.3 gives 36.6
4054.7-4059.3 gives 36.3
